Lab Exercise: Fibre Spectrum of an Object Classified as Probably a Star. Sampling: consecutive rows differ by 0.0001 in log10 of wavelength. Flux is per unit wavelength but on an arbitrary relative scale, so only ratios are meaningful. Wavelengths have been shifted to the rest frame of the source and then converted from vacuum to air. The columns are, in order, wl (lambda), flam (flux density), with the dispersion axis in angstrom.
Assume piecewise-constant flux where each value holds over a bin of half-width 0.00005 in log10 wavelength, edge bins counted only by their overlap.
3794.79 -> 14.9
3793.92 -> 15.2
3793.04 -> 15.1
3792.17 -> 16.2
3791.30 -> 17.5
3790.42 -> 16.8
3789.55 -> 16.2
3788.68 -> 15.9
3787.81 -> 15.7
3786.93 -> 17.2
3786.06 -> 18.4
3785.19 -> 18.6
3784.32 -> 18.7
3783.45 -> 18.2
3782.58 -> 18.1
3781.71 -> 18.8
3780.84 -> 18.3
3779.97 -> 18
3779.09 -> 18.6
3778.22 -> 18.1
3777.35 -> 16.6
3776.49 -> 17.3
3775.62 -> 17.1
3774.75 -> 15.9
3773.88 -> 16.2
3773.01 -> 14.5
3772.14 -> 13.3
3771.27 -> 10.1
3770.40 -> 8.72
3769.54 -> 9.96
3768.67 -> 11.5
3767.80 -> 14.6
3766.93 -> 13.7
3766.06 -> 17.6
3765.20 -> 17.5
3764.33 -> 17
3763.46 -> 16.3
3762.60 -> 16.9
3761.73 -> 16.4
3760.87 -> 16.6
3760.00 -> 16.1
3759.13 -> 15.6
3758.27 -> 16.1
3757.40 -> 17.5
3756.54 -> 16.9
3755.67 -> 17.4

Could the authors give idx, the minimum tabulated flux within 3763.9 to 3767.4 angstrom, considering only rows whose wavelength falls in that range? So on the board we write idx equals 13.7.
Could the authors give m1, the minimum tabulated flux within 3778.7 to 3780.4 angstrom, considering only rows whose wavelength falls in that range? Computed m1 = 18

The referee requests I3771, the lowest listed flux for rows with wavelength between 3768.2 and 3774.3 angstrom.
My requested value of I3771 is 8.72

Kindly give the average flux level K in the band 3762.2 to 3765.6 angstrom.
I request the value 16.9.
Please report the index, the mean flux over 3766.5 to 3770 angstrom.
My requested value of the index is 12.4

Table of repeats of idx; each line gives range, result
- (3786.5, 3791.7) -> 15.7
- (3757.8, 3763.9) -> 15.6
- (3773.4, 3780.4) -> 15.9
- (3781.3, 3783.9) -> 18.1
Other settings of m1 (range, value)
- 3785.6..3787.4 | 17.2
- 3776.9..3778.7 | 16.6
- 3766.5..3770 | 9.96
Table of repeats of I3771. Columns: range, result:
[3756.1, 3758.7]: 16.1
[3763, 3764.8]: 16.3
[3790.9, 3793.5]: 15.1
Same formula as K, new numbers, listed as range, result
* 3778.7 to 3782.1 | 18.4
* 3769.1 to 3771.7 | 9.61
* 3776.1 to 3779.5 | 17.7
